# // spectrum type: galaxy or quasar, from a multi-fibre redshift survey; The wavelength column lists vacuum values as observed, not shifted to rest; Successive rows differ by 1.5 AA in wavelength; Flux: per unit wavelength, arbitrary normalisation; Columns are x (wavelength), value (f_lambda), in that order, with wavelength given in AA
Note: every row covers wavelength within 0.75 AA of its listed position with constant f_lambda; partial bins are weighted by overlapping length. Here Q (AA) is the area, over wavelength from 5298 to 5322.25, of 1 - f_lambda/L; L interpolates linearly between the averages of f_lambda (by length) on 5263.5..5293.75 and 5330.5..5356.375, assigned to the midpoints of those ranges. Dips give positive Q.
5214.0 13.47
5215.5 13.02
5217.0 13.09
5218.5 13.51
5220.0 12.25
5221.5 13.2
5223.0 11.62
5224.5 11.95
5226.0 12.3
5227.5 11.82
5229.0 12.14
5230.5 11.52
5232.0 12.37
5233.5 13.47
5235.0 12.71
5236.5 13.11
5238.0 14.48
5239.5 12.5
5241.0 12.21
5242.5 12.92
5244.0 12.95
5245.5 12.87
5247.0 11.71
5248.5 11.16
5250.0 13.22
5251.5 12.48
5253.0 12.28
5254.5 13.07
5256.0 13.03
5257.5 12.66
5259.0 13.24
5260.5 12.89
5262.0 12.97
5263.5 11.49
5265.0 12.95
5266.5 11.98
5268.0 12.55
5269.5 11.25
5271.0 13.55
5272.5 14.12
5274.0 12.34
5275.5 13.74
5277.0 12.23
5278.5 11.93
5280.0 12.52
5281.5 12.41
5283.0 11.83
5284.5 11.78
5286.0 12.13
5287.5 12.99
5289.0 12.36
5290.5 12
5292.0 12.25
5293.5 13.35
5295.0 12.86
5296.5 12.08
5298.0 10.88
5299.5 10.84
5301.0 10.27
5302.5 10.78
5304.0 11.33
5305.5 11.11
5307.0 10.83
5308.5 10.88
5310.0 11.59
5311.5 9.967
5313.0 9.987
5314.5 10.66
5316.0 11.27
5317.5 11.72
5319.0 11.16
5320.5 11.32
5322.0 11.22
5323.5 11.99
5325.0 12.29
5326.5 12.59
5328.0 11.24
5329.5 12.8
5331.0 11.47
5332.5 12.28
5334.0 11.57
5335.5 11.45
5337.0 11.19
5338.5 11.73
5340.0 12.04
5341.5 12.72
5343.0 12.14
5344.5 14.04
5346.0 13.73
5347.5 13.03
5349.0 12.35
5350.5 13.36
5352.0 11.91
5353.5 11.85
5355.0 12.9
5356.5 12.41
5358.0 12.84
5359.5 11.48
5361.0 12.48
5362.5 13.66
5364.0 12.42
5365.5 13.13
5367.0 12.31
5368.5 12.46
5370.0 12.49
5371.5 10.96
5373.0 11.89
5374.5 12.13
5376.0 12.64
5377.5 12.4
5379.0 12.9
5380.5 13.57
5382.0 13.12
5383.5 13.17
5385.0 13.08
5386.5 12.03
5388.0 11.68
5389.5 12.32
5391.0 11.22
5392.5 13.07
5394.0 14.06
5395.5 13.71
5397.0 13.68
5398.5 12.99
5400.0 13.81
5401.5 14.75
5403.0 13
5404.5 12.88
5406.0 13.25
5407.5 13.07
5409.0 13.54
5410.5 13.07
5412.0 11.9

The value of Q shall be 2.91 AA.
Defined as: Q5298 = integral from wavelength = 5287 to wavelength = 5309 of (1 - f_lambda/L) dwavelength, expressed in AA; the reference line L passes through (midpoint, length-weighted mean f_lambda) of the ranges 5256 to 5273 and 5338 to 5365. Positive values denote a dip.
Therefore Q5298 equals 1.8 AA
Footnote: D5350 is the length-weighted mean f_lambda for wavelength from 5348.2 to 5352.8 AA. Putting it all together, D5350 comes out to 12.5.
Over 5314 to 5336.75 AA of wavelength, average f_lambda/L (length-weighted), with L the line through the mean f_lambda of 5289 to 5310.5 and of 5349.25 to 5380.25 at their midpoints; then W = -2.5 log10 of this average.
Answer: 0.02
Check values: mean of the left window 11.5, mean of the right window 12.4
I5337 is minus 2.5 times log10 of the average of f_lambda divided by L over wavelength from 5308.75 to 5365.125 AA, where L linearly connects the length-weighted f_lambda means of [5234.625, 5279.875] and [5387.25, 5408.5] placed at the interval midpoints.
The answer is 0.079 mag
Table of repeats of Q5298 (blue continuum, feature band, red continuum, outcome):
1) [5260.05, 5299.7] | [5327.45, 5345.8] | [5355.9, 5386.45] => 0.6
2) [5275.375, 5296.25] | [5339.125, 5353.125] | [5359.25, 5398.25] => -0.2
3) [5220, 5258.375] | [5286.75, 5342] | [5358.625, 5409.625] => 4.7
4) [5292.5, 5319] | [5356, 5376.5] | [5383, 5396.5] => -0.1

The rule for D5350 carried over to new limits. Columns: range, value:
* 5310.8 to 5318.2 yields 10.7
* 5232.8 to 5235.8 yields 13.1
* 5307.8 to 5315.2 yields 10.6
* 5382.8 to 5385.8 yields 13.1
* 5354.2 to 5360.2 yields 12.4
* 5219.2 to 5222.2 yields 12.7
